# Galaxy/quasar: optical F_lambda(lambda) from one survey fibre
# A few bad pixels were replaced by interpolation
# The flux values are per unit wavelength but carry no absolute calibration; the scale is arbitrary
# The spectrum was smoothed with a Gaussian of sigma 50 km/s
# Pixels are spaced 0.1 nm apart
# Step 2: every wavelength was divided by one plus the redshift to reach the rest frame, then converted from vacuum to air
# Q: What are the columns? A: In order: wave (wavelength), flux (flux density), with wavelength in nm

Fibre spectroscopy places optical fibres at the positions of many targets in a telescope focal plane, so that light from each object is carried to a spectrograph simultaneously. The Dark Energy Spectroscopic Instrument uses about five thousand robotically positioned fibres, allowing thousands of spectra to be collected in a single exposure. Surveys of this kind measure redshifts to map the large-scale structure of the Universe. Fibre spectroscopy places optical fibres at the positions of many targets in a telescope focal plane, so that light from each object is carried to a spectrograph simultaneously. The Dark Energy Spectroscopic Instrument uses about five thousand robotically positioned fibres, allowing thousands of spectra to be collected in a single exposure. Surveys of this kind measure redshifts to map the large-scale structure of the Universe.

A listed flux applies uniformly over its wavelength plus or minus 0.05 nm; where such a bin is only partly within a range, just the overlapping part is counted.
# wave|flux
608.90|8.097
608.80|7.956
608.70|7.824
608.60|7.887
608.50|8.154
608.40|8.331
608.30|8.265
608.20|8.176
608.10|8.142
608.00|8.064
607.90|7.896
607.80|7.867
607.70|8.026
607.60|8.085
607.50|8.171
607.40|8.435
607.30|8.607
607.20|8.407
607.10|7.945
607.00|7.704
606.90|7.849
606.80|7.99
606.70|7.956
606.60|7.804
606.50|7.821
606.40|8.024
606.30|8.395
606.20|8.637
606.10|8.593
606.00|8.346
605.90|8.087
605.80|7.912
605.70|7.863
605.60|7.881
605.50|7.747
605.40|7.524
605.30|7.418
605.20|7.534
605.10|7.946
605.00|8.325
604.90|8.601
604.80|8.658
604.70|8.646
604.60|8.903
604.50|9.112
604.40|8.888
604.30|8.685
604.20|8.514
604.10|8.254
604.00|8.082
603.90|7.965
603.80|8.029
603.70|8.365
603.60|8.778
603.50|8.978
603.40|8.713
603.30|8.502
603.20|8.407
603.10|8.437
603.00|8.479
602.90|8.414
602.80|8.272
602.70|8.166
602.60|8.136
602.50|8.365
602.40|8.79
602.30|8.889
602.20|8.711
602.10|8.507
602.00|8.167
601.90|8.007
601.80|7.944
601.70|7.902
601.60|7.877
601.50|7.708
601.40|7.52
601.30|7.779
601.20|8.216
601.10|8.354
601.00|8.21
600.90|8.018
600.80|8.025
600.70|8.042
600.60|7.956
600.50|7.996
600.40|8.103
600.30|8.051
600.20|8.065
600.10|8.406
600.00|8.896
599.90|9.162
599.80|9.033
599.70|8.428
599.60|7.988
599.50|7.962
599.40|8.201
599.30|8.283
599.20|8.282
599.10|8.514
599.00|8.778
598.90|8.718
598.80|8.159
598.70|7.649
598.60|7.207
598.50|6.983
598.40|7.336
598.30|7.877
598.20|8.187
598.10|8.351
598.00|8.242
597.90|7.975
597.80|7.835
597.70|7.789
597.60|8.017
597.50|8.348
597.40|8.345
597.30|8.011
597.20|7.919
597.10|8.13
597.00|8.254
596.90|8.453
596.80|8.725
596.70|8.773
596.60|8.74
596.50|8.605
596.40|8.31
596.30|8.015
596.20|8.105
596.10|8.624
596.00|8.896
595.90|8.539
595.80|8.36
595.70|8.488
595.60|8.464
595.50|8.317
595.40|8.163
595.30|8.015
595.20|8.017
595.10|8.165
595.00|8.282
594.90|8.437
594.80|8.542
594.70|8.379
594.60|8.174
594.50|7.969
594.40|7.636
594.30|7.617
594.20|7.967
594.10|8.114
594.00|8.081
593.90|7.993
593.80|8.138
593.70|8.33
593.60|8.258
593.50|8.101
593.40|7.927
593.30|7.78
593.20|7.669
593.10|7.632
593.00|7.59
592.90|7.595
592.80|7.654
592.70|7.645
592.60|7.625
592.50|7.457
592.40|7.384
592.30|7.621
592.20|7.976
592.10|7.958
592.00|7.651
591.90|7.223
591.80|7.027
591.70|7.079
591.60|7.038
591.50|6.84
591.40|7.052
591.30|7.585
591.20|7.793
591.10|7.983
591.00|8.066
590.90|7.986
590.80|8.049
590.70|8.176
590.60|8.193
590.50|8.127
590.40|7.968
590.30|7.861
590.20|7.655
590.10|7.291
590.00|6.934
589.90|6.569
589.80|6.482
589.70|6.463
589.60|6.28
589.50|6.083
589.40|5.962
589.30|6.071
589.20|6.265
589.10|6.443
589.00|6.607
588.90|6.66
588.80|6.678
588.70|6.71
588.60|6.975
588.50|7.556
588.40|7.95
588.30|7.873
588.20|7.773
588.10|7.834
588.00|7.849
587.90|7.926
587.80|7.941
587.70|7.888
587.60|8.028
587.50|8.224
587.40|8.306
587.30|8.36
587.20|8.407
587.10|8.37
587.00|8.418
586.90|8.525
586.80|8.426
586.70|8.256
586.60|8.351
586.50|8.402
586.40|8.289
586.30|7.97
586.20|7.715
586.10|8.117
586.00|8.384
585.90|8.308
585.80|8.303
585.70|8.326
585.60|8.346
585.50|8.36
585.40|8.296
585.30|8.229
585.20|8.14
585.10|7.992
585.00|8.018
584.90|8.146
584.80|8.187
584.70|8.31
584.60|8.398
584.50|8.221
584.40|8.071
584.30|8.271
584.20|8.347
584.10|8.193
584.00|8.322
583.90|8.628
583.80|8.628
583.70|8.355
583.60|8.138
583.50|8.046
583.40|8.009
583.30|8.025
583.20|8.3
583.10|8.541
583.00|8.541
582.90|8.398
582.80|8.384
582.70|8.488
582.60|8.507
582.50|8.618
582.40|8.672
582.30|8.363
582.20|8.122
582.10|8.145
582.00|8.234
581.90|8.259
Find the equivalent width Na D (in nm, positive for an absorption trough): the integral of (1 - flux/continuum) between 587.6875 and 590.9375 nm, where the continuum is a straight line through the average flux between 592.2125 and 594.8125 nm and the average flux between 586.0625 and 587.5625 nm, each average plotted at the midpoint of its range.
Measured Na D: 0.356 nm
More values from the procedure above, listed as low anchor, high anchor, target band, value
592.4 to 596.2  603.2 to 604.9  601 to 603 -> 0.06 nm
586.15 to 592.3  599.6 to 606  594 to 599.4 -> -0.17 nm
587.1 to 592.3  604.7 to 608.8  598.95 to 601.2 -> -0.14 nm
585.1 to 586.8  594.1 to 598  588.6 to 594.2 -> 0.57 nm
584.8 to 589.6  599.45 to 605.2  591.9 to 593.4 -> 0.06 nm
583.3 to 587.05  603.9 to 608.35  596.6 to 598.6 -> 0.03 nm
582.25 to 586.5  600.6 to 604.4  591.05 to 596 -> 0.24 nm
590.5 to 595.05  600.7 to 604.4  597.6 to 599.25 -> 0.02 nm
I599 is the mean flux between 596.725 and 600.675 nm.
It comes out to 8.17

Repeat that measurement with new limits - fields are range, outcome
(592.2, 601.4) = 8.12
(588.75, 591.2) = 7.13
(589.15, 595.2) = 7.59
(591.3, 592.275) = 7.34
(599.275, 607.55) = 8.25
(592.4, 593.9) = 7.81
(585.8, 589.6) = 7.66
